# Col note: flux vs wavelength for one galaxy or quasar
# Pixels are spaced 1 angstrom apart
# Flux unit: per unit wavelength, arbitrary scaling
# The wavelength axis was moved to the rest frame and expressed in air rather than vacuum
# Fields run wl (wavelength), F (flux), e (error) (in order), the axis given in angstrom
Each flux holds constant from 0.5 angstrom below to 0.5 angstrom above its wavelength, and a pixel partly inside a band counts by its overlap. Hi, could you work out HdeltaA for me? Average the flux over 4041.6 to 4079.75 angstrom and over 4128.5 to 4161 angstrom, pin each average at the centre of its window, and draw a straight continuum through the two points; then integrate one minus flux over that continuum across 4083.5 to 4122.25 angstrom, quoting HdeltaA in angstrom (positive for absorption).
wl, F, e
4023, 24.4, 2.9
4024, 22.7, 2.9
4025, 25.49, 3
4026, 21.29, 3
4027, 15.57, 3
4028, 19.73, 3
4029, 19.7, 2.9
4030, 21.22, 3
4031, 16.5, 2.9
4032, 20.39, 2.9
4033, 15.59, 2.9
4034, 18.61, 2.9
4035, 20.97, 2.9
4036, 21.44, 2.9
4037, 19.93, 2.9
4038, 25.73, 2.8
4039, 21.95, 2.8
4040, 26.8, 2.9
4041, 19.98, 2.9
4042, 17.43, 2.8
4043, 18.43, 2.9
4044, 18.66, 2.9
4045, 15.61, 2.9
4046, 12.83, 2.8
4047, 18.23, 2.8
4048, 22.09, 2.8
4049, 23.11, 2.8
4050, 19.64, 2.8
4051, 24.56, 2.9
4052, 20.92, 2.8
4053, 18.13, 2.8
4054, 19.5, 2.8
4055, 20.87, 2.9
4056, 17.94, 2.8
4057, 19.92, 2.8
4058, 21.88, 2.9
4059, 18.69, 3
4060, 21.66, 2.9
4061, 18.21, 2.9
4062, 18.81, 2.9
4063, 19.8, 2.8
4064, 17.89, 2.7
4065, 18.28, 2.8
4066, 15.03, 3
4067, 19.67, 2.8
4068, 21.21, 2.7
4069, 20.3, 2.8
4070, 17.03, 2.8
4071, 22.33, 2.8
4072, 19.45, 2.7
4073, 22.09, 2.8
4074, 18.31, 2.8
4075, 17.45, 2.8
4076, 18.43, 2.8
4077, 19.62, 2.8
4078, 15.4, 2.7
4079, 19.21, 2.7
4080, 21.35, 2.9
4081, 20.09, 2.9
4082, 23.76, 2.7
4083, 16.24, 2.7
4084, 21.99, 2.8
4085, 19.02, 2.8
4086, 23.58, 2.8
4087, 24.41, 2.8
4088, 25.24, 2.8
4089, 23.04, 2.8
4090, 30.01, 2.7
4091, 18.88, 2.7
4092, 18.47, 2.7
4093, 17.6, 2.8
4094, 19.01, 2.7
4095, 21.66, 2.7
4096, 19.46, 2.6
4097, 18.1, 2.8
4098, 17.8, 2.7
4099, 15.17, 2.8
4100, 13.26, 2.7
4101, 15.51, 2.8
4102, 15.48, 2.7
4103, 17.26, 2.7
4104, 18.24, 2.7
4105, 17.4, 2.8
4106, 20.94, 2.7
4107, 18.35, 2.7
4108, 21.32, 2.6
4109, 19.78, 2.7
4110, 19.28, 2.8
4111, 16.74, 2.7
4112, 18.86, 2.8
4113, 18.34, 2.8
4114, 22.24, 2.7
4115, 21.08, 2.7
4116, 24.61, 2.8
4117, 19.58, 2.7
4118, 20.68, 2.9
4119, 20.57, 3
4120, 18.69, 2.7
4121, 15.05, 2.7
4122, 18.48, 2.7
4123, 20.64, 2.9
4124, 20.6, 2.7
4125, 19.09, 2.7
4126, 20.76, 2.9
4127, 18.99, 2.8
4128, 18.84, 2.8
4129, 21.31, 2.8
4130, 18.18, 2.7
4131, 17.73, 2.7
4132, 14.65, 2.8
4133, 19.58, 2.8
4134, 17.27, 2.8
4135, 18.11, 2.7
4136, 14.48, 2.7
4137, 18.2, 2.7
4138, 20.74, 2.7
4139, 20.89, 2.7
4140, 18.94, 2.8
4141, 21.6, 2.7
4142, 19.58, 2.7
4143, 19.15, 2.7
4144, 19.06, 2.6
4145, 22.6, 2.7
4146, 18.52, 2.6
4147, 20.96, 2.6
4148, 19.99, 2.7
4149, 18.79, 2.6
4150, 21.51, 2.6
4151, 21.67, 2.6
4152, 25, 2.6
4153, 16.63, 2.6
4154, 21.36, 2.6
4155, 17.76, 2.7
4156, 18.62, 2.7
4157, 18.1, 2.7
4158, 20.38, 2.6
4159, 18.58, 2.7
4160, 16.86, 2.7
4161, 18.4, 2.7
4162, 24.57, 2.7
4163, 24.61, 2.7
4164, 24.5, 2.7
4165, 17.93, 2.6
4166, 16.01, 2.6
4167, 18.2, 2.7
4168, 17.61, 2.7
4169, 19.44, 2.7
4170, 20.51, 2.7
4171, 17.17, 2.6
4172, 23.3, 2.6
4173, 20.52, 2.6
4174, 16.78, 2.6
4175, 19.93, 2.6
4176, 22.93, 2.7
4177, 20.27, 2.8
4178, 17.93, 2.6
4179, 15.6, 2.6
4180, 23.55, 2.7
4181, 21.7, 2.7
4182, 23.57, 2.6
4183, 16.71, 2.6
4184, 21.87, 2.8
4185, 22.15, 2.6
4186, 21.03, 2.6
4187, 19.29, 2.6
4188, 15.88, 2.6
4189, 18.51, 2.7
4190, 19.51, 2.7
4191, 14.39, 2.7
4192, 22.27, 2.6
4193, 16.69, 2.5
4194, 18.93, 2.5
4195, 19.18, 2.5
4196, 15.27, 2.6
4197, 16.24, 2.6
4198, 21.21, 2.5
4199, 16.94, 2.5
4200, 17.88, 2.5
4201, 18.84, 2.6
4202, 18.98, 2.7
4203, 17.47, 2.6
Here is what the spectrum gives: -0.8 angstrom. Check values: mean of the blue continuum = 19.2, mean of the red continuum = 19.3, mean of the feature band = 19.6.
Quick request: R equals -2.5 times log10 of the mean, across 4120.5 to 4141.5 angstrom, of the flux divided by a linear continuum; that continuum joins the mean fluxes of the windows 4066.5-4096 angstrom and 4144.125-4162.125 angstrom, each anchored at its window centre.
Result 0.07 mag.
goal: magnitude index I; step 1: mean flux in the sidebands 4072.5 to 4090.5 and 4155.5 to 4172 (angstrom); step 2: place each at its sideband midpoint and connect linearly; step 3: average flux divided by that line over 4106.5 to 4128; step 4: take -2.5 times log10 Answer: 0.04 mag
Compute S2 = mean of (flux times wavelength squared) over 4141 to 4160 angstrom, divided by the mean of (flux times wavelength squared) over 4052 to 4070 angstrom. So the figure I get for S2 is 1.1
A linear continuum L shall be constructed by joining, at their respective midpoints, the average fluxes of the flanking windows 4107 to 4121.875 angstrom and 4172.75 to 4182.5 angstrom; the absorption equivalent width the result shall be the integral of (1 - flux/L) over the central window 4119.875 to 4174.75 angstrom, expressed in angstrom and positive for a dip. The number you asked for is 1.6 angstrom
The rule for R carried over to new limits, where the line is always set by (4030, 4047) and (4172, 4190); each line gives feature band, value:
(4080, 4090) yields -0.139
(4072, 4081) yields 0.029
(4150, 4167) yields -0.008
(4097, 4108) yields 0.147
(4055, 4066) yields 0.019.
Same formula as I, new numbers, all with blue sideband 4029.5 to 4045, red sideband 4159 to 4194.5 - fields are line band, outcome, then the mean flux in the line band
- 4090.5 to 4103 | 0.139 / 17.5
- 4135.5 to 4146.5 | 0.019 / 19.4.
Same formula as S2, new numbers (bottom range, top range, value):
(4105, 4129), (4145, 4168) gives 1.03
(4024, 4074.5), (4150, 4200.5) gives 1.05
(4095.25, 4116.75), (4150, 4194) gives 1.10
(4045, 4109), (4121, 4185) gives 1.04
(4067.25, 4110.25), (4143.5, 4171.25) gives 1.05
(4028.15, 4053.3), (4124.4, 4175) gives 1.03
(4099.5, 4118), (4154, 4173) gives 1.07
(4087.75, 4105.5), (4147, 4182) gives 1.09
